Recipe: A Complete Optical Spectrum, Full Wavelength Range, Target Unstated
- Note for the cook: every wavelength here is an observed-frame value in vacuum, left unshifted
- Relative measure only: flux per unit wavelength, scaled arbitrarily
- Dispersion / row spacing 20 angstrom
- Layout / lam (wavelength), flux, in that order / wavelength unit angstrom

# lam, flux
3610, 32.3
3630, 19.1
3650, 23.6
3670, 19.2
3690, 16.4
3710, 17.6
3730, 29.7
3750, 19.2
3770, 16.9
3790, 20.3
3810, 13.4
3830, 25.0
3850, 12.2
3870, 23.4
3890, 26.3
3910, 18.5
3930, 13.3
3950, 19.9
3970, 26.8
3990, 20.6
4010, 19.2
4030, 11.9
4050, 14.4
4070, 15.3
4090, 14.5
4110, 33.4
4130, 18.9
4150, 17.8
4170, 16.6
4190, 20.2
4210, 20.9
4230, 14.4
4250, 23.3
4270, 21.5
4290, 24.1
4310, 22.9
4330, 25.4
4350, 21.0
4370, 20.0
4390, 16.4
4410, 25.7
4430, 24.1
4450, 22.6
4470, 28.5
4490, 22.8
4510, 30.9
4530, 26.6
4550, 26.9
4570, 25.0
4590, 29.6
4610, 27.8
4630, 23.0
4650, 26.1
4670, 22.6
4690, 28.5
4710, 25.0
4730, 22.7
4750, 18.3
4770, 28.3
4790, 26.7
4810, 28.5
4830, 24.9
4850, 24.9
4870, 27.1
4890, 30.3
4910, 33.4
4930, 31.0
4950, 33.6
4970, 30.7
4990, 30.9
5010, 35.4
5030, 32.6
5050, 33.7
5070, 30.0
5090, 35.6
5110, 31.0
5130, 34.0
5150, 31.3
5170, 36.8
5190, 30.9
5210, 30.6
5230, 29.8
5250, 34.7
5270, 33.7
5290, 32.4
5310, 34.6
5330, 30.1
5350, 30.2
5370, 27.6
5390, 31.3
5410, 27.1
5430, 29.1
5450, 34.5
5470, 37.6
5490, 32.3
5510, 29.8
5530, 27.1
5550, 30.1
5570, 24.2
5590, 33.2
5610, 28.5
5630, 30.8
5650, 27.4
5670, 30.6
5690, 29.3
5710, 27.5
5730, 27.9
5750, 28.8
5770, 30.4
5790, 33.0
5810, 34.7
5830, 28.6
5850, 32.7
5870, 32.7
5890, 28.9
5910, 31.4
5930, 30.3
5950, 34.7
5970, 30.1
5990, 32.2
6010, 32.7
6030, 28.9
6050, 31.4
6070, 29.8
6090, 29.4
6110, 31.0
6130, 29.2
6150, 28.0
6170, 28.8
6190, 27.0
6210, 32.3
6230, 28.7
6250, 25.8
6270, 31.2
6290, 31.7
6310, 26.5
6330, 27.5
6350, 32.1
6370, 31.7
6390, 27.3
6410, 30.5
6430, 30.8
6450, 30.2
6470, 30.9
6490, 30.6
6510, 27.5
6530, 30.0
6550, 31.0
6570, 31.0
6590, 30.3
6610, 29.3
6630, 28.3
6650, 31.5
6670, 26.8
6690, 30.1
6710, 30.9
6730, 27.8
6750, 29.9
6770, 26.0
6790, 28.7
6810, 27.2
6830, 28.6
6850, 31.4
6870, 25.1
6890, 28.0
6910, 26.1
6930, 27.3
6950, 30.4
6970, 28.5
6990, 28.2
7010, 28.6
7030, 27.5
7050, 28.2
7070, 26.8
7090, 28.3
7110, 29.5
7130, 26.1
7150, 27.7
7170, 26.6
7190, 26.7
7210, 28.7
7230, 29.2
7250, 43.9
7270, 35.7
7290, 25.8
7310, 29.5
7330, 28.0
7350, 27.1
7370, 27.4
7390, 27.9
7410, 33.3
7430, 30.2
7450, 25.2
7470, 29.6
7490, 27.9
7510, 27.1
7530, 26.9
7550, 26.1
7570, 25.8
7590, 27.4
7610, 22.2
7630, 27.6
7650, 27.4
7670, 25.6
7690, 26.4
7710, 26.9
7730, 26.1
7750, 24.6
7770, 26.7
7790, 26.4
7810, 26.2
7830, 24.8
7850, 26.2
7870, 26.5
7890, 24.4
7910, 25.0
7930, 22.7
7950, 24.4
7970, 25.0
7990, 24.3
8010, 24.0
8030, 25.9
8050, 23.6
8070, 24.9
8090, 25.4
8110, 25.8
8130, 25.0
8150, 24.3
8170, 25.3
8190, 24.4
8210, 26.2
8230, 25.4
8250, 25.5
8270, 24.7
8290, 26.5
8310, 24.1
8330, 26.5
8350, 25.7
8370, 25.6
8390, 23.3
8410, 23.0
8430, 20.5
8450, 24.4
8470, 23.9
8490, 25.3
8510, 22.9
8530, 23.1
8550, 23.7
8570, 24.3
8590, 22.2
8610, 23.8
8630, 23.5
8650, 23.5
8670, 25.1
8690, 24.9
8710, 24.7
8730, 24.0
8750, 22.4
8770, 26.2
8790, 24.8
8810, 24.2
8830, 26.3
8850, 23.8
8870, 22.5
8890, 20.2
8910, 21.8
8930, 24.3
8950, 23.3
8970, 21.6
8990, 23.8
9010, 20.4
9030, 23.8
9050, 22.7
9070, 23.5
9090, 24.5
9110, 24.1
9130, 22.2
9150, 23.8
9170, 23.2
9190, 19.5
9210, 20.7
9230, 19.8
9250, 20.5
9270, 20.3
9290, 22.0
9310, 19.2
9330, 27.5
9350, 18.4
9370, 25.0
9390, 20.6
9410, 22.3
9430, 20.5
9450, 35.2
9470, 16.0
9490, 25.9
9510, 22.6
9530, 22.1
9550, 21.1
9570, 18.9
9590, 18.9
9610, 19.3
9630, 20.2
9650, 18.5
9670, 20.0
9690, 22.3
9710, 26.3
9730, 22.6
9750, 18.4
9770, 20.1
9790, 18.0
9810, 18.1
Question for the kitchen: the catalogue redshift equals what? 0.104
